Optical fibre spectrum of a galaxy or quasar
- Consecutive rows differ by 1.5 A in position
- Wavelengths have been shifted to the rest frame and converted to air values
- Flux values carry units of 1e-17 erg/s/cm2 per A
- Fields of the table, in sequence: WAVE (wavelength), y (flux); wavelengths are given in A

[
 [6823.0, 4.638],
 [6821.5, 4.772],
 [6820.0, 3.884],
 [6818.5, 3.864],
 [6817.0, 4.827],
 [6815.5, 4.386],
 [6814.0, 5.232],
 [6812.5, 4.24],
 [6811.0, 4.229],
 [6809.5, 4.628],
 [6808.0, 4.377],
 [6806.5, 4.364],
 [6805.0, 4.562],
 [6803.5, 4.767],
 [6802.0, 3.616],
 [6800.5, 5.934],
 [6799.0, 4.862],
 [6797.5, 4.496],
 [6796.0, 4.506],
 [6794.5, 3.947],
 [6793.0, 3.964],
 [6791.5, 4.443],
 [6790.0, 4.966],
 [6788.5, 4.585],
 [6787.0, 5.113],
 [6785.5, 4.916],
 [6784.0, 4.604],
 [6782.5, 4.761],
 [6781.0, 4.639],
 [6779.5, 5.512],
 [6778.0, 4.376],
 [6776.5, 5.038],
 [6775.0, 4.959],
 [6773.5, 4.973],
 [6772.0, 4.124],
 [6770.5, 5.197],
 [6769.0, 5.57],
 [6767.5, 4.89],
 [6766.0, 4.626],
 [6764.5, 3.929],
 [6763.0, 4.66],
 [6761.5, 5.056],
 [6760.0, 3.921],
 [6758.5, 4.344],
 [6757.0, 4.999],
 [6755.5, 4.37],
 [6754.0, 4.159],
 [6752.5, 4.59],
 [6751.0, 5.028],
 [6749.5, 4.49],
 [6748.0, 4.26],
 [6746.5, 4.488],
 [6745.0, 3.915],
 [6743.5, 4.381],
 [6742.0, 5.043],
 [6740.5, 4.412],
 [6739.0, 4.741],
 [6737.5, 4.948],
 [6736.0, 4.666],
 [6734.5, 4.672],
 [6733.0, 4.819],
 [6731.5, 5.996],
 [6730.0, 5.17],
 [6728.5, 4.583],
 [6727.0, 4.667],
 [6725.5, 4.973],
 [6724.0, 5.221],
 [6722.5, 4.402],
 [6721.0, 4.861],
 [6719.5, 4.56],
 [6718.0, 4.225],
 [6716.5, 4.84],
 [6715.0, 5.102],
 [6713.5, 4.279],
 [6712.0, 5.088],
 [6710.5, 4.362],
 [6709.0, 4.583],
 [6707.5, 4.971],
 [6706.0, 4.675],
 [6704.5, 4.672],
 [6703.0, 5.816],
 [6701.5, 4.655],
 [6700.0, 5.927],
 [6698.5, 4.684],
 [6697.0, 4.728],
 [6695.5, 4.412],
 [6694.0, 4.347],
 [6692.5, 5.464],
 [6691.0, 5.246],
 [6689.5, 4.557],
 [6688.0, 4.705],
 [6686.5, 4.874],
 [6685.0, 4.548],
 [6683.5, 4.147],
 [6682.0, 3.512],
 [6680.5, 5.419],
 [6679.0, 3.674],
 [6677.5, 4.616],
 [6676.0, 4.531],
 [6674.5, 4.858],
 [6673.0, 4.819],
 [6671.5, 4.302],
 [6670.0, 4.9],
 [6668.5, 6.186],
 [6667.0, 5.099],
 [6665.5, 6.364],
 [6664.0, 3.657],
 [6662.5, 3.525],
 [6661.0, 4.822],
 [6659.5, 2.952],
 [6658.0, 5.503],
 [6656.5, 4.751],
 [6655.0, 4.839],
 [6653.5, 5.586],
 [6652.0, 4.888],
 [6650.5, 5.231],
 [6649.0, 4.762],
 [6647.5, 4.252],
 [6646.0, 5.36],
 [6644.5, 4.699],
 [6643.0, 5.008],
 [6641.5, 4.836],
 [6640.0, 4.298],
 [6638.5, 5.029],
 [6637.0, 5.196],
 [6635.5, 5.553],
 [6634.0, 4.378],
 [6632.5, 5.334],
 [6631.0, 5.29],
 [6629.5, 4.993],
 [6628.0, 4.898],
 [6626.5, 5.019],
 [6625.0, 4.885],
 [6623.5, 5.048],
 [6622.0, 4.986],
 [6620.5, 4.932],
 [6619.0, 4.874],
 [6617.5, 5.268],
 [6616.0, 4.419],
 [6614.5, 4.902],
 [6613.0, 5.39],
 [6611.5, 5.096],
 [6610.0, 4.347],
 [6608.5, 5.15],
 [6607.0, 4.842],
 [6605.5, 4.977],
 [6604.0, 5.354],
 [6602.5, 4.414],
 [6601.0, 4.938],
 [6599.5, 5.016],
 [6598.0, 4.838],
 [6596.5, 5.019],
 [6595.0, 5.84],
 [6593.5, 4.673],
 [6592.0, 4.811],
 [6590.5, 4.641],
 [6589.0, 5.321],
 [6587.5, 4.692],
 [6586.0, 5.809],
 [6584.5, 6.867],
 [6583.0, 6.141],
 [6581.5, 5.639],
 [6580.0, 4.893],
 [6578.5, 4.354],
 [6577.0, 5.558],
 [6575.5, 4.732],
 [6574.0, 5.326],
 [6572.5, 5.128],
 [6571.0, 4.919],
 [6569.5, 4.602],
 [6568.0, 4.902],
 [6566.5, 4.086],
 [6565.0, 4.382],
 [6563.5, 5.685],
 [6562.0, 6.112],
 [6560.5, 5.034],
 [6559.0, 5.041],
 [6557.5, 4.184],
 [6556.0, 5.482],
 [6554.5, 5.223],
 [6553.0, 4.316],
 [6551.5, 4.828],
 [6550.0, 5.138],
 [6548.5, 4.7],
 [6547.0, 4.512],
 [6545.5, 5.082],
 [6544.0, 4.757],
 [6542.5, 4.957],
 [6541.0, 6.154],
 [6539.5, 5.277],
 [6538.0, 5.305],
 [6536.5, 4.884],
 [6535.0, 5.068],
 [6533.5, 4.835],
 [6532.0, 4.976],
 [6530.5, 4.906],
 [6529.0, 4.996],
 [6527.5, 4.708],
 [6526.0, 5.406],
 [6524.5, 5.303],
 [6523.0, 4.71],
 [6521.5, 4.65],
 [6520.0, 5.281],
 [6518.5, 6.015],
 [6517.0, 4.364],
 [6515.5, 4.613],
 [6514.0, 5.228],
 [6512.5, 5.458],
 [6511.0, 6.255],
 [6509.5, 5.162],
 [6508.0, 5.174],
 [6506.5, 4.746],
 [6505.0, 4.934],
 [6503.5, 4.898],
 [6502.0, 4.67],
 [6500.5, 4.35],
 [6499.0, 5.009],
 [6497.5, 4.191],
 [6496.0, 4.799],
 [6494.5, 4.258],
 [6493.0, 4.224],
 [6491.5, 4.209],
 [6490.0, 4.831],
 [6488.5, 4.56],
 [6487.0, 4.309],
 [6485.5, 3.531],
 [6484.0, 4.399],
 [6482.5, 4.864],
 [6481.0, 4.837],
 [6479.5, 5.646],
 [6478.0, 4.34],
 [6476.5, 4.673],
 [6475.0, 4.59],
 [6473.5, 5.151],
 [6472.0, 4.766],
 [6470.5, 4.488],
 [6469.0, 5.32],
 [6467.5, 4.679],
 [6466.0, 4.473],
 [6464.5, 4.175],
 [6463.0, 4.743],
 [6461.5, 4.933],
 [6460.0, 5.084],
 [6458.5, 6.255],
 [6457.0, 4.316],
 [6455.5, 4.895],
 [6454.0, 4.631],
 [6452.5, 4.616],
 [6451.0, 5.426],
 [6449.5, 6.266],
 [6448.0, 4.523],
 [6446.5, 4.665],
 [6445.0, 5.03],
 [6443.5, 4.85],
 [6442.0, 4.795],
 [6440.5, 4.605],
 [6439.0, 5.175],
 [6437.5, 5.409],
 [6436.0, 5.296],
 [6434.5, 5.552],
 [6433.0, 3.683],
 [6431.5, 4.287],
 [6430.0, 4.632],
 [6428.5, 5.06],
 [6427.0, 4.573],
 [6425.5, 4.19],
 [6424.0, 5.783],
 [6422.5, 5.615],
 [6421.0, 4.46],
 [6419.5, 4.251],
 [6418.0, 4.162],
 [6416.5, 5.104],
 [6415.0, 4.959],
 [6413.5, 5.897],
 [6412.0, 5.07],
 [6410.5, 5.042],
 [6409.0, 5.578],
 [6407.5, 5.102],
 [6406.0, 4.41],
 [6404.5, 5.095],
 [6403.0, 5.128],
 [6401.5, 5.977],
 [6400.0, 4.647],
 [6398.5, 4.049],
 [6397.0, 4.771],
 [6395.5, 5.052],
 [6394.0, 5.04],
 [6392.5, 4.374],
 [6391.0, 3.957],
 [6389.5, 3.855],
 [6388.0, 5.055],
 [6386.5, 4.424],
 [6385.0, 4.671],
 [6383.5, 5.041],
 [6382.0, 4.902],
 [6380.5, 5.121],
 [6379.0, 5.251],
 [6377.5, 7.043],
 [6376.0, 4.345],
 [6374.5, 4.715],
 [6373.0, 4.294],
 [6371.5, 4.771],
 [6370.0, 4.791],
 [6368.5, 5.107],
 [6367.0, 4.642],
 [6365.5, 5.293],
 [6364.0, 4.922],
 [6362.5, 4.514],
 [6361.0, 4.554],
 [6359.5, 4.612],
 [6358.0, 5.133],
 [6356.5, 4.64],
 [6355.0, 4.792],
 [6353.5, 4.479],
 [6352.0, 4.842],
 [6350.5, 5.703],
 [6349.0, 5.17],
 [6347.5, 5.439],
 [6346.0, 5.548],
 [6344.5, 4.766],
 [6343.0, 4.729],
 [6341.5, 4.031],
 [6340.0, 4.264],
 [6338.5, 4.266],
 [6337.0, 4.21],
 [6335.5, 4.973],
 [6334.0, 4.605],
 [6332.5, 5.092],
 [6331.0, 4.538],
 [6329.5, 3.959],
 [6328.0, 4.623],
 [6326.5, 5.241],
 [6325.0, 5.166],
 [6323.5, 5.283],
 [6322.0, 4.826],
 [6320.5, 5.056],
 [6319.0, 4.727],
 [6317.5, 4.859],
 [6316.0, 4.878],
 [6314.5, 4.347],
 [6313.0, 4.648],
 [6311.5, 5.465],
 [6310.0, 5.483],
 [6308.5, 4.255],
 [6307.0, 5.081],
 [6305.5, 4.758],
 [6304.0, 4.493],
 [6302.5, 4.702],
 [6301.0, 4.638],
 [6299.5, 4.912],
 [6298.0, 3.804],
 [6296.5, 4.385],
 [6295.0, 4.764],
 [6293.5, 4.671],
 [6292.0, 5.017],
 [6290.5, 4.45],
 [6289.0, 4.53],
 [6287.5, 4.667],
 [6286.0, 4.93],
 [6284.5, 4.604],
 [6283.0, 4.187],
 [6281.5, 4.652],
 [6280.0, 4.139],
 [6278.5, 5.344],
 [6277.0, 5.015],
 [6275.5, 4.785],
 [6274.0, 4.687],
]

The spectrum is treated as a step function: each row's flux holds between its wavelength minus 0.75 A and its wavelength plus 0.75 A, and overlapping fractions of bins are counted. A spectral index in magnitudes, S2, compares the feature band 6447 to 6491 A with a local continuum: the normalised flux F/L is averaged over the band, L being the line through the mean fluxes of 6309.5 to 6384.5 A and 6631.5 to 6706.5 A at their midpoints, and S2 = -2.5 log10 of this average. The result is 0.01 mag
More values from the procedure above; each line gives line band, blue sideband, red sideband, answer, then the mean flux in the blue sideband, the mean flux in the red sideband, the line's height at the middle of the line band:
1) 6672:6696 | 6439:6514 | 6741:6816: 0.02 mag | 4.82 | 4.62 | 4.68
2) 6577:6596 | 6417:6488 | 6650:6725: -0.11 mag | 4.81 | 4.76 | 4.78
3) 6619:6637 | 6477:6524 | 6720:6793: -0.06 mag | 4.79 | 4.72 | 4.76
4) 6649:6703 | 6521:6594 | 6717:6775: 0.01 mag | 5.06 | 4.69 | 4.82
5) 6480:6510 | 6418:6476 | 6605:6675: 0.06 mag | 4.86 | 4.9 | 4.87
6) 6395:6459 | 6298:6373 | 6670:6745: -0.04 mag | 4.8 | 4.74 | 4.78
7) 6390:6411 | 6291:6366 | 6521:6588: 0.00 mag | 4.78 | 5.08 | 4.87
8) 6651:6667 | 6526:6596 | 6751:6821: 0.04 mag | 5.08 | 4.61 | 4.88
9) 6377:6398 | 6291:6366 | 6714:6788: -0.02 mag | 4.78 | 4.73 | 4.77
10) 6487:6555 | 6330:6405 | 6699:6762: -0.03 mag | 4.82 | 4.73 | 4.78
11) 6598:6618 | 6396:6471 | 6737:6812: -0.04 mag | 4.92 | 4.62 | 4.77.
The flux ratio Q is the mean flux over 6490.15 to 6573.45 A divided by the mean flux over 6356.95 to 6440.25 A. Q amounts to 1.01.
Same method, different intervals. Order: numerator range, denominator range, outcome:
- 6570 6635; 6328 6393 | 1.06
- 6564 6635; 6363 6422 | 1.03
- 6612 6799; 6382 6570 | 0.98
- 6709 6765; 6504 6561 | 0.92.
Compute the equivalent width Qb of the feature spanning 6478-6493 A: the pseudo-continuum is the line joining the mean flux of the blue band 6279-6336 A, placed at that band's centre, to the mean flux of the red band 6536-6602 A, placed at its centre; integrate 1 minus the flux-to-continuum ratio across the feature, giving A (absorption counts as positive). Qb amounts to 1.3 A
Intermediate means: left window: 4.72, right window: 5.08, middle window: 4.55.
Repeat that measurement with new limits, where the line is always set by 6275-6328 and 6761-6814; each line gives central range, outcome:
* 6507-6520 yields -1.5 A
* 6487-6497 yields 0.6 A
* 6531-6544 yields -1.2 A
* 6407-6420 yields -0.8 A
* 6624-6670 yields -2.0 A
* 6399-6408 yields -0.5 A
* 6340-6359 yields -0.6 A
